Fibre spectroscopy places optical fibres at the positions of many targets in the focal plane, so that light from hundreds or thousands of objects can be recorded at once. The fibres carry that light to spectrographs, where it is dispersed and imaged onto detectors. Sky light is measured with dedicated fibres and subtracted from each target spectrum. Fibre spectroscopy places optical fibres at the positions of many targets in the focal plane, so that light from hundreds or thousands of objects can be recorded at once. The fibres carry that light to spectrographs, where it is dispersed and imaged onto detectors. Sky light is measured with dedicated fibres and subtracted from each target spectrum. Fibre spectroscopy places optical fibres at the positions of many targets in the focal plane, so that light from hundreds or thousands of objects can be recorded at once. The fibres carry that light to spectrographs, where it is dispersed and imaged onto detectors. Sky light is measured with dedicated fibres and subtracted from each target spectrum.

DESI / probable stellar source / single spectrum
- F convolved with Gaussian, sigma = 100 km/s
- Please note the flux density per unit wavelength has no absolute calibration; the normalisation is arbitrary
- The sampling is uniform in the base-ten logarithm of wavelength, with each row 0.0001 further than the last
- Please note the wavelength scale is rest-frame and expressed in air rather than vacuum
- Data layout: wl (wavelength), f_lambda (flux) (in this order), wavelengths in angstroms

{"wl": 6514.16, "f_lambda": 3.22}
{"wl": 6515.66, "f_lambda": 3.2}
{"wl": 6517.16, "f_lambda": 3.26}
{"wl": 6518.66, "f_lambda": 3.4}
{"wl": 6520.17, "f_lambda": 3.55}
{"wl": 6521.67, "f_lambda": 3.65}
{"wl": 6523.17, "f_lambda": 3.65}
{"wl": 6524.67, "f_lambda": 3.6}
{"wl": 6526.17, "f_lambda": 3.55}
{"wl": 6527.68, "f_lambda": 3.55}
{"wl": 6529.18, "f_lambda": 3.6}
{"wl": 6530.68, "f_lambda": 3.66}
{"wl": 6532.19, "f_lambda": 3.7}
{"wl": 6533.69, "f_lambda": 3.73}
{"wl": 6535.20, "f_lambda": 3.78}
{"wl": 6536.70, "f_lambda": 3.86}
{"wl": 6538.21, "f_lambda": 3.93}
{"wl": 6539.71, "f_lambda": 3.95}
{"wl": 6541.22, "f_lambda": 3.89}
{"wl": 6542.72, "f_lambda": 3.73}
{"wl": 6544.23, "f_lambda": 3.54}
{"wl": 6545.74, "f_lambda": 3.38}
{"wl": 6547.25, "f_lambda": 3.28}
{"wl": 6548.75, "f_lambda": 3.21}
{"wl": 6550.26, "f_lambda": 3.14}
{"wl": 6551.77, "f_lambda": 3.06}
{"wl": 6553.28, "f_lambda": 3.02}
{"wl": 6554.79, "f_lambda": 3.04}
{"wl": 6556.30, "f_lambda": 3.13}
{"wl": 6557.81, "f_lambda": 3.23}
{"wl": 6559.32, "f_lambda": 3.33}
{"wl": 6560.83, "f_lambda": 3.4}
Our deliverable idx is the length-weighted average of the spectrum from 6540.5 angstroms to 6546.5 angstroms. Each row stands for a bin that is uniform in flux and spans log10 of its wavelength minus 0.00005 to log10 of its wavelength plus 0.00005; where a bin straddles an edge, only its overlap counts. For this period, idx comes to 3.63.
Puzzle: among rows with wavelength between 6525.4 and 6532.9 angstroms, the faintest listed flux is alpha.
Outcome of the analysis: 3.55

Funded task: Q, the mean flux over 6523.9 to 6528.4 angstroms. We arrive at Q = 3.57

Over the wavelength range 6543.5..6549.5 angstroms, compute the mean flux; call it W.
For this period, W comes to 3.35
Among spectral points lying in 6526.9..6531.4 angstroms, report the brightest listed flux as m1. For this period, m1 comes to 3.66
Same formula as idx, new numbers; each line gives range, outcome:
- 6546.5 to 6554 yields 3.14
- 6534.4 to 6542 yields 3.88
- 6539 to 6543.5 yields 3.85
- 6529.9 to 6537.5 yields 3.74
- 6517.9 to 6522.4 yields 3.53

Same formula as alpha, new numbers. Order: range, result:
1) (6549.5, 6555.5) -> 3.02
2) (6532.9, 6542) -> 3.73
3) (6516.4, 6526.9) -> 3.26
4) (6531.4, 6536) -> 3.7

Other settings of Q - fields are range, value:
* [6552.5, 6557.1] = 3.06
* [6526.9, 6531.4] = 3.6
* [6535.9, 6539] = 3.9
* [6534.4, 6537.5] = 3.81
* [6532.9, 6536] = 3.76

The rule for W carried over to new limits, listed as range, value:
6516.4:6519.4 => 3.33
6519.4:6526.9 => 3.6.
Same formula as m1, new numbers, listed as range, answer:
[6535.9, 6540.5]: 3.95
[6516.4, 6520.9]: 3.55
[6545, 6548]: 3.38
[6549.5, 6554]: 3.14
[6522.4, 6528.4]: 3.65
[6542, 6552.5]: 3.73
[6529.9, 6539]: 3.93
